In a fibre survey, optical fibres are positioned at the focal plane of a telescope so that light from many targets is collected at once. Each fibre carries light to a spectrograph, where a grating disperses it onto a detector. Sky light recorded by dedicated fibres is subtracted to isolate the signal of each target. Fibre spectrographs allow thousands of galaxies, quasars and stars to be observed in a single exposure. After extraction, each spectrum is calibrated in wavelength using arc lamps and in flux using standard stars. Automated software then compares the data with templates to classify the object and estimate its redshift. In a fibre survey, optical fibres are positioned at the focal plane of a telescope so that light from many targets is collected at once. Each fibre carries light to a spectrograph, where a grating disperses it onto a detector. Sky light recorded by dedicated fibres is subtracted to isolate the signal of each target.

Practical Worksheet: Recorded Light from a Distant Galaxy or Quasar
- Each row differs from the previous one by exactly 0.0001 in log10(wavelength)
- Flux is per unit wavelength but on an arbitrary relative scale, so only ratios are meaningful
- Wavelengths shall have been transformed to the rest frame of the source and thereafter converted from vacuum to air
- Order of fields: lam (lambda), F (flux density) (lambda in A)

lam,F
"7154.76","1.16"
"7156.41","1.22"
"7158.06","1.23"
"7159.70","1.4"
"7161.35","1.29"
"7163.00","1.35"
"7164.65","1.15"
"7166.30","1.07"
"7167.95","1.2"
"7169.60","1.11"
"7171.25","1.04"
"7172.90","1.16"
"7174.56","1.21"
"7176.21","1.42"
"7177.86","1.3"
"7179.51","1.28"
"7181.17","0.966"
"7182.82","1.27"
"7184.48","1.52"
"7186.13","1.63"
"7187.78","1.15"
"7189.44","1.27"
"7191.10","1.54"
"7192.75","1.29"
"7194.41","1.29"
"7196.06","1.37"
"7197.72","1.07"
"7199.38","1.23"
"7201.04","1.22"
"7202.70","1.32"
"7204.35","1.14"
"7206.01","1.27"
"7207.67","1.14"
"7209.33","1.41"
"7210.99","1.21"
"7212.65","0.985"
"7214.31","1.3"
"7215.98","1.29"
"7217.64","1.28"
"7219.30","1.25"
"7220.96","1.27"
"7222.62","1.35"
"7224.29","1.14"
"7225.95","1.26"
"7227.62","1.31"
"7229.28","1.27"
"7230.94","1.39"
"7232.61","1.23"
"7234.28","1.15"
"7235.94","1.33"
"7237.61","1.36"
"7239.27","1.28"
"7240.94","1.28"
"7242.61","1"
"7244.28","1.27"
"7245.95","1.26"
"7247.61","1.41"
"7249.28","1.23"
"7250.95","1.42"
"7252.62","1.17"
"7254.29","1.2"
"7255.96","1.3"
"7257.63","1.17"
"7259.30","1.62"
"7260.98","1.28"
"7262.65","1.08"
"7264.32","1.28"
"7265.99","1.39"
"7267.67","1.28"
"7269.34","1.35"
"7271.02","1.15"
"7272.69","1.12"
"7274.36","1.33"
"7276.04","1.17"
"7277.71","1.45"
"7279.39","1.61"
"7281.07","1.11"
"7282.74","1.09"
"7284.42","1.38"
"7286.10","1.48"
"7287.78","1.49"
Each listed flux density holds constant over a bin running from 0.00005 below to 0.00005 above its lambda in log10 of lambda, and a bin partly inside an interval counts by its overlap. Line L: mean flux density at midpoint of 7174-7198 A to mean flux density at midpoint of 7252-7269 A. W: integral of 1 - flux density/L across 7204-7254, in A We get 1.5 A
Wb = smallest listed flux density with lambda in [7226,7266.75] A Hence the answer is 1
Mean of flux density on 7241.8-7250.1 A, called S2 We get 1.24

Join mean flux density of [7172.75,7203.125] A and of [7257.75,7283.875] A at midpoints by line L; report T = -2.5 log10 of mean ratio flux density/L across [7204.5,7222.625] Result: 0.04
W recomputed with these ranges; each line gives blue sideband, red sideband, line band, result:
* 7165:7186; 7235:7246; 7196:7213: 0.3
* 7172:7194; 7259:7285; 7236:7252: 0.1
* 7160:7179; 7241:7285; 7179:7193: -1.1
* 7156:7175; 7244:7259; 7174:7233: -1.7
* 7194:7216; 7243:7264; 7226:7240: -0.3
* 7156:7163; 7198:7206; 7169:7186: 0.3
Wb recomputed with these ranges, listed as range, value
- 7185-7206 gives 1.07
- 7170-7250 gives 0.966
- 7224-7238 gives 1.14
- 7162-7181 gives 1.04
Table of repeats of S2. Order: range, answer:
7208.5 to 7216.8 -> 1.24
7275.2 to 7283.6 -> 1.29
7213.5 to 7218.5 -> 1.29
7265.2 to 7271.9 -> 1.29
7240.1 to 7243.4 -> 1.14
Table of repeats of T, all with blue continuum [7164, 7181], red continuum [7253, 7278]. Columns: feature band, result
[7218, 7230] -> -0.03 mag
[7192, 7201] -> -0.03 mag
